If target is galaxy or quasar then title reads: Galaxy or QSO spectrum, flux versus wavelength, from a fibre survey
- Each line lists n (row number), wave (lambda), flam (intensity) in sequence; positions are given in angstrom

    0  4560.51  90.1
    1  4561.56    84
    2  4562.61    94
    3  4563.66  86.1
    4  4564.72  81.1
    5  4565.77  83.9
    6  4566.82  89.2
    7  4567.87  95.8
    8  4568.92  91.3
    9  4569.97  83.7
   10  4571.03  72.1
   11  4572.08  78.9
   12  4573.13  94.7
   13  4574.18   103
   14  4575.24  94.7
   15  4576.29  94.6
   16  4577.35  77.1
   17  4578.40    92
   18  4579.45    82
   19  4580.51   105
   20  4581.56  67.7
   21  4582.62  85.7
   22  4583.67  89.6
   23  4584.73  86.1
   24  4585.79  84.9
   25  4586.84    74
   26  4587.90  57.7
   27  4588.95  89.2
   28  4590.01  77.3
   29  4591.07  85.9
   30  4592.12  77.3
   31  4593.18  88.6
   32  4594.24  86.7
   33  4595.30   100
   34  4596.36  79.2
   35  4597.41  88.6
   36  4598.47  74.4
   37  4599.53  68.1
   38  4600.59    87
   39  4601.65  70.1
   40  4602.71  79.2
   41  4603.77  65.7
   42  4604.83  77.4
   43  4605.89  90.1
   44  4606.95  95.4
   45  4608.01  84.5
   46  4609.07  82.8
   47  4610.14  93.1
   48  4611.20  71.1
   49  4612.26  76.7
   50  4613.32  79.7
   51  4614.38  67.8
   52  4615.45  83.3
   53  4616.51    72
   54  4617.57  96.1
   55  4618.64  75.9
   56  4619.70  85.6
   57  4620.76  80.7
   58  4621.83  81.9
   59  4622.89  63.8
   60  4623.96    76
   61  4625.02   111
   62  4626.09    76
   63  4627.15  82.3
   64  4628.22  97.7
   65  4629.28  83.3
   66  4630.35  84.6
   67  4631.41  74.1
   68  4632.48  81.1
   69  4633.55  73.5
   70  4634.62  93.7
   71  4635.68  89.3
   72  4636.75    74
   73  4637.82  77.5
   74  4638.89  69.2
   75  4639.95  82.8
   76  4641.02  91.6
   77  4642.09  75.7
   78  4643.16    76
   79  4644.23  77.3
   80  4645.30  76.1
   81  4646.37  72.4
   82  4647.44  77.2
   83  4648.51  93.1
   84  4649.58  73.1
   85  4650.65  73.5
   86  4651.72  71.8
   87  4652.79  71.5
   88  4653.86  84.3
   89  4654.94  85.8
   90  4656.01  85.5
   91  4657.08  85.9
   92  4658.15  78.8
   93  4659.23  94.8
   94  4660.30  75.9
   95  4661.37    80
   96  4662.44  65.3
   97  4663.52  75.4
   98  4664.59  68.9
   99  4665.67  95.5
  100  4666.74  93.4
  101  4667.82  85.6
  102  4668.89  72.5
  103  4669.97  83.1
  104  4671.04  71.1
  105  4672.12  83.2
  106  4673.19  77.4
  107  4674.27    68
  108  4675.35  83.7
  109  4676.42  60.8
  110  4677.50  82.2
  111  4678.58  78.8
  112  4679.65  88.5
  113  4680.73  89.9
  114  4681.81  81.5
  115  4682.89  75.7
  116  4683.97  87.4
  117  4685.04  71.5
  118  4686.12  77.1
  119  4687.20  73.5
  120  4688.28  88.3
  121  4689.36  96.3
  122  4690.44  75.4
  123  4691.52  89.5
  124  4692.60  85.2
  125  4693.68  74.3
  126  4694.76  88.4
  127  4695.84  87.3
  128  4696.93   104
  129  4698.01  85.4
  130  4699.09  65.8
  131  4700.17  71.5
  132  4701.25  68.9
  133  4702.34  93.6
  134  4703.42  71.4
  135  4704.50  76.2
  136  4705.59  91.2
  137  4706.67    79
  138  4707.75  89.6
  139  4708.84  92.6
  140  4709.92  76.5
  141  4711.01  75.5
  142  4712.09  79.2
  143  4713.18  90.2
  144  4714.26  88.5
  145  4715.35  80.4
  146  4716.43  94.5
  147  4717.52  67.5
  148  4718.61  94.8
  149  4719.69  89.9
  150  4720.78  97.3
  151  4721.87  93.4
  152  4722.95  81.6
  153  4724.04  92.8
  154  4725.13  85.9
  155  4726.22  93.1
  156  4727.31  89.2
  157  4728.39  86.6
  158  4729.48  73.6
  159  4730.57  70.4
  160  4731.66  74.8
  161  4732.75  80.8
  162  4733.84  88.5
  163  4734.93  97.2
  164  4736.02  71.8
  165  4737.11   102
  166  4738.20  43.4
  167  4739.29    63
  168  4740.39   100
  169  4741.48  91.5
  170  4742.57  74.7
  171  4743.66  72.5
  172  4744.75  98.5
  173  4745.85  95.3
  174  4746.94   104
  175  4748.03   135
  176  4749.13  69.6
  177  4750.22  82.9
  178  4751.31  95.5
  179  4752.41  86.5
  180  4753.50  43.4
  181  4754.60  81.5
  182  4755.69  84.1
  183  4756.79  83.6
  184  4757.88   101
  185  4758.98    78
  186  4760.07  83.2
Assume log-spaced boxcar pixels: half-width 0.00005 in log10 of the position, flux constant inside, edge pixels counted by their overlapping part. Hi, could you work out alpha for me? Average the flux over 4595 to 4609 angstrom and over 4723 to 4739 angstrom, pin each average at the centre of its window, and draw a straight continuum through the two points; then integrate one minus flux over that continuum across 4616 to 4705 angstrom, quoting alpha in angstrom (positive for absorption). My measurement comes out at 1.0 angstrom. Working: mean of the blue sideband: 81.3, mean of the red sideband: 81.8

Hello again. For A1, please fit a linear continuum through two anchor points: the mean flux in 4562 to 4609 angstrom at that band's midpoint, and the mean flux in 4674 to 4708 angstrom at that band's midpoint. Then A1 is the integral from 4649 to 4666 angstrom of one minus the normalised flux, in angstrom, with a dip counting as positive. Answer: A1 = 0.7 angstrom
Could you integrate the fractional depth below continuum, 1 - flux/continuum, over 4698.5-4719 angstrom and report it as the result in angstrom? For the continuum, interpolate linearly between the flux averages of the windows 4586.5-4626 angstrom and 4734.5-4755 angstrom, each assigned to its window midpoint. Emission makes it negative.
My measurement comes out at 0.6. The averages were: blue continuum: 80.9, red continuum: 84.6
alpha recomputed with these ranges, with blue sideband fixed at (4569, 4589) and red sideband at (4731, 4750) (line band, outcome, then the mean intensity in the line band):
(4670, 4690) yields 1.34 angstrom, 79.8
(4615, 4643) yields 1.08 angstrom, 82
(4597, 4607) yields 0.74 angstrom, 78.7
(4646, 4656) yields 0.80 angstrom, 78.6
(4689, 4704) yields 0.55 angstrom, 82.5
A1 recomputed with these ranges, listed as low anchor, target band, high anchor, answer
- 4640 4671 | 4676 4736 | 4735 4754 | -0.5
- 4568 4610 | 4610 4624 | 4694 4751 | 0.9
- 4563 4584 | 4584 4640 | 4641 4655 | 0.8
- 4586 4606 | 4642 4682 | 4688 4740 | 1.2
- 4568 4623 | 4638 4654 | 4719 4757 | 1.2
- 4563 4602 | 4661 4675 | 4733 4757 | 1.0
